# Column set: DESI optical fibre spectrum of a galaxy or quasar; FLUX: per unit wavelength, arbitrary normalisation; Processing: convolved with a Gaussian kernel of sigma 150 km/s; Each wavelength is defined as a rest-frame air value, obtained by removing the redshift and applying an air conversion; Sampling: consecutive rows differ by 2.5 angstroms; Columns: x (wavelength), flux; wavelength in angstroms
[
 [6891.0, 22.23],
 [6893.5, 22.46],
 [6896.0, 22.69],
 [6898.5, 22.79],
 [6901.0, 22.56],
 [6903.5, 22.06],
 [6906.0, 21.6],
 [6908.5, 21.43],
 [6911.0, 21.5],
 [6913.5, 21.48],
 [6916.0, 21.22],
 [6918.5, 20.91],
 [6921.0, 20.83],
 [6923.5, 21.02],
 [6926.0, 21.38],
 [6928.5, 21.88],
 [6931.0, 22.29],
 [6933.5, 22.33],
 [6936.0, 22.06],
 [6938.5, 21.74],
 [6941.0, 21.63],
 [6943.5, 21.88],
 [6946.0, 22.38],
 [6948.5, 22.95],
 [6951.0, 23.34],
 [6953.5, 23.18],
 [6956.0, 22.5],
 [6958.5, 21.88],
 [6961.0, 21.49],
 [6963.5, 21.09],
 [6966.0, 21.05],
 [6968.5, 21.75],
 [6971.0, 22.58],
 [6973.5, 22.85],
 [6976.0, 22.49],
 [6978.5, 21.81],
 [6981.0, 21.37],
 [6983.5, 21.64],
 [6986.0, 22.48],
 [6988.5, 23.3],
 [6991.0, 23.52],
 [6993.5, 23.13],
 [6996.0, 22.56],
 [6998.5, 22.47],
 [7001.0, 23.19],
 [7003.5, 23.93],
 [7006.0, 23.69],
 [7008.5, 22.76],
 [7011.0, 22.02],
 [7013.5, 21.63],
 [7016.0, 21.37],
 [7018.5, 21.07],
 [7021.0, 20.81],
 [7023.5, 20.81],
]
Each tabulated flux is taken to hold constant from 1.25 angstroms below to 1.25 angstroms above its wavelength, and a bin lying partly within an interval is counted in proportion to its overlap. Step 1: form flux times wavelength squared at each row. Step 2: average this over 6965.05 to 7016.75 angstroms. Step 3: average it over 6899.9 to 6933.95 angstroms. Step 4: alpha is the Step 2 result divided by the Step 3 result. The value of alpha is 1.06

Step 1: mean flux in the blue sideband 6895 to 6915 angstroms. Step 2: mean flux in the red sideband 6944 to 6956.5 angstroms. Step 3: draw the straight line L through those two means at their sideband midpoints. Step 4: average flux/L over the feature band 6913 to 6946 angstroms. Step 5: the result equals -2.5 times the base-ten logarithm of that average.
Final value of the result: 0.04 mag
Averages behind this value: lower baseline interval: 22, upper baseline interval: 22.8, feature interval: 21.6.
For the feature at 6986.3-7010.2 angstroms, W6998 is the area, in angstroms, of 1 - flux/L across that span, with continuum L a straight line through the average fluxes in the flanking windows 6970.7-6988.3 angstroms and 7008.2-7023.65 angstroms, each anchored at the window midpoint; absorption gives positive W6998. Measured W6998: -1.41 angstroms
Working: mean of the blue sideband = 22.2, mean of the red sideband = 21.5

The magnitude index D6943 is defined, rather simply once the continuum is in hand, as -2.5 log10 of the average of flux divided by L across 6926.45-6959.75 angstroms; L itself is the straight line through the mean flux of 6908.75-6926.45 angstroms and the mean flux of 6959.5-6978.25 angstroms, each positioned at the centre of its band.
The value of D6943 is -0.04 mag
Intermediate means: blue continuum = 21.2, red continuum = 21.9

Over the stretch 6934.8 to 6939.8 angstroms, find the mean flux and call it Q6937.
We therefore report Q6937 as 21.9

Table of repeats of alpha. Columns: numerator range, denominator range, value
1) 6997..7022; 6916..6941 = 1.06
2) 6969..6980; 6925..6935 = 1.03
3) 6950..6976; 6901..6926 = 1.05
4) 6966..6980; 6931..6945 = 1.02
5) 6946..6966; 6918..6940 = 1.04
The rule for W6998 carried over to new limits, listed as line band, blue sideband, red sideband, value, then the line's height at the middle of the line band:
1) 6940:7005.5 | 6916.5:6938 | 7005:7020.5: -1.8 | 21.8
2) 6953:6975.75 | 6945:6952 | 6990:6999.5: 0.9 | 22.9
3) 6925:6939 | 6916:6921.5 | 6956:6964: -0.5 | 21.2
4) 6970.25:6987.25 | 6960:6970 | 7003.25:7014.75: -0.3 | 21.8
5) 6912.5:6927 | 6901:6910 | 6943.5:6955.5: 0.7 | 22.1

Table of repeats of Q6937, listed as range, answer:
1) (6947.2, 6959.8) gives 22.8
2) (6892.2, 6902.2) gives 22.6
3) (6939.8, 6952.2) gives 22.4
